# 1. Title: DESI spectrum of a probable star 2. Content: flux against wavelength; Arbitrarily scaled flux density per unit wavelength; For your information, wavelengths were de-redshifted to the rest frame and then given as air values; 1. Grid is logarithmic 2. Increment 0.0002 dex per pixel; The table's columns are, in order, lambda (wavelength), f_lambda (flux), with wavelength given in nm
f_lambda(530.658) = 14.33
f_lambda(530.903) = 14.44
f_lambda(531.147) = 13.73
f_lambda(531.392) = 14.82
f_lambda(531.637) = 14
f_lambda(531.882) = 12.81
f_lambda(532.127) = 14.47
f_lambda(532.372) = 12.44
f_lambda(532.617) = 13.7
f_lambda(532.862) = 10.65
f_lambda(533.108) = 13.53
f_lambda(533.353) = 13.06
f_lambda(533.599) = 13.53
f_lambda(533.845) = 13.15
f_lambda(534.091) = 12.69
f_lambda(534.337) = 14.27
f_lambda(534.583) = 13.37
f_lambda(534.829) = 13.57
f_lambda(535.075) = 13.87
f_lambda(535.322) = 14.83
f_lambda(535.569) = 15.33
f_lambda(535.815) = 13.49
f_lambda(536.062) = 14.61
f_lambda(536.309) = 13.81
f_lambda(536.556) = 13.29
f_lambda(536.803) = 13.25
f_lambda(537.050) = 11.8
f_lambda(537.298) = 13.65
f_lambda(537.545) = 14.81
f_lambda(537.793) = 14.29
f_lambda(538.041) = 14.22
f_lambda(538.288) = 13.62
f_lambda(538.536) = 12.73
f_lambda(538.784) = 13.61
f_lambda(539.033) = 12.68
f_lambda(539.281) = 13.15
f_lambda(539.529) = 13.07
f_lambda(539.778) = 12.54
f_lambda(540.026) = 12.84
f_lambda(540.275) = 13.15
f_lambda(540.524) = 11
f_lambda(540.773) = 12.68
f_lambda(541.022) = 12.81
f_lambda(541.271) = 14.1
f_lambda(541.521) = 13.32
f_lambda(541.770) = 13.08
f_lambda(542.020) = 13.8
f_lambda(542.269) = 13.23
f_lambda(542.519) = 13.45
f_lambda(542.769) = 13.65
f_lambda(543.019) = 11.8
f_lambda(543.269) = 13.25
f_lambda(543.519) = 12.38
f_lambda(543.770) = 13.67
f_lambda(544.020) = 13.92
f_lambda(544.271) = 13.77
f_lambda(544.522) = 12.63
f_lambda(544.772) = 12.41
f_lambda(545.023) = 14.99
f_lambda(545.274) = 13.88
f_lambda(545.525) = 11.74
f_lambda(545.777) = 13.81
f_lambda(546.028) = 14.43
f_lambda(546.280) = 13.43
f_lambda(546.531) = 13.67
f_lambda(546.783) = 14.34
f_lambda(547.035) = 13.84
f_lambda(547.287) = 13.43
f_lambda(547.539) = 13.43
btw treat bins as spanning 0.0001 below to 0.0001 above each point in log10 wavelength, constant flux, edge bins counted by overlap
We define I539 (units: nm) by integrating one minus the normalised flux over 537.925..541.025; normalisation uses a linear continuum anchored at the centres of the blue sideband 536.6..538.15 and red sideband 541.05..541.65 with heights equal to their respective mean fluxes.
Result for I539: 0.15 nm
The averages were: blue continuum 13.6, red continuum 13.6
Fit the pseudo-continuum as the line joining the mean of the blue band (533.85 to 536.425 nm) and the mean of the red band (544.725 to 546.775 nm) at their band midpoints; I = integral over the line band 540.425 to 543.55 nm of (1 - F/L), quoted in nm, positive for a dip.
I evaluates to 0.169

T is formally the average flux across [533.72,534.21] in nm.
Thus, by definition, 12.9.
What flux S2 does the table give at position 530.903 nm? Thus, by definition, 14.44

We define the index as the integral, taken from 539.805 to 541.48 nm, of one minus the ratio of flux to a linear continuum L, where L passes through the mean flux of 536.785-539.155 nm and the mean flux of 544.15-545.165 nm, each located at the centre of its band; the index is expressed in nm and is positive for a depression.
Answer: 0.09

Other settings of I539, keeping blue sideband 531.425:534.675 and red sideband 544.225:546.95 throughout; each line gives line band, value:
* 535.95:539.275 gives -0.05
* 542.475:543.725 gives 0.05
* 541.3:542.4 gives 0.00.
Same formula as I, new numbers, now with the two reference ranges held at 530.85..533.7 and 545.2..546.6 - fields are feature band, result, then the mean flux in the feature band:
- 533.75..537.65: -0.09 nm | 13.7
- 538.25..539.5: 0.03 nm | 13.1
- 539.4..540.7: 0.09 nm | 12.5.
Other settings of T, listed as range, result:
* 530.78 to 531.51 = 14.3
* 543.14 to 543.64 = 12.8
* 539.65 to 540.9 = 12.4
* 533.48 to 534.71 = 13.4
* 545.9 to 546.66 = 13.9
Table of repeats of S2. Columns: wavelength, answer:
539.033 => 12.68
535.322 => 14.83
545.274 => 13.88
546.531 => 13.67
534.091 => 12.69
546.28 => 13.43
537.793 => 14.29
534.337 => 14.27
